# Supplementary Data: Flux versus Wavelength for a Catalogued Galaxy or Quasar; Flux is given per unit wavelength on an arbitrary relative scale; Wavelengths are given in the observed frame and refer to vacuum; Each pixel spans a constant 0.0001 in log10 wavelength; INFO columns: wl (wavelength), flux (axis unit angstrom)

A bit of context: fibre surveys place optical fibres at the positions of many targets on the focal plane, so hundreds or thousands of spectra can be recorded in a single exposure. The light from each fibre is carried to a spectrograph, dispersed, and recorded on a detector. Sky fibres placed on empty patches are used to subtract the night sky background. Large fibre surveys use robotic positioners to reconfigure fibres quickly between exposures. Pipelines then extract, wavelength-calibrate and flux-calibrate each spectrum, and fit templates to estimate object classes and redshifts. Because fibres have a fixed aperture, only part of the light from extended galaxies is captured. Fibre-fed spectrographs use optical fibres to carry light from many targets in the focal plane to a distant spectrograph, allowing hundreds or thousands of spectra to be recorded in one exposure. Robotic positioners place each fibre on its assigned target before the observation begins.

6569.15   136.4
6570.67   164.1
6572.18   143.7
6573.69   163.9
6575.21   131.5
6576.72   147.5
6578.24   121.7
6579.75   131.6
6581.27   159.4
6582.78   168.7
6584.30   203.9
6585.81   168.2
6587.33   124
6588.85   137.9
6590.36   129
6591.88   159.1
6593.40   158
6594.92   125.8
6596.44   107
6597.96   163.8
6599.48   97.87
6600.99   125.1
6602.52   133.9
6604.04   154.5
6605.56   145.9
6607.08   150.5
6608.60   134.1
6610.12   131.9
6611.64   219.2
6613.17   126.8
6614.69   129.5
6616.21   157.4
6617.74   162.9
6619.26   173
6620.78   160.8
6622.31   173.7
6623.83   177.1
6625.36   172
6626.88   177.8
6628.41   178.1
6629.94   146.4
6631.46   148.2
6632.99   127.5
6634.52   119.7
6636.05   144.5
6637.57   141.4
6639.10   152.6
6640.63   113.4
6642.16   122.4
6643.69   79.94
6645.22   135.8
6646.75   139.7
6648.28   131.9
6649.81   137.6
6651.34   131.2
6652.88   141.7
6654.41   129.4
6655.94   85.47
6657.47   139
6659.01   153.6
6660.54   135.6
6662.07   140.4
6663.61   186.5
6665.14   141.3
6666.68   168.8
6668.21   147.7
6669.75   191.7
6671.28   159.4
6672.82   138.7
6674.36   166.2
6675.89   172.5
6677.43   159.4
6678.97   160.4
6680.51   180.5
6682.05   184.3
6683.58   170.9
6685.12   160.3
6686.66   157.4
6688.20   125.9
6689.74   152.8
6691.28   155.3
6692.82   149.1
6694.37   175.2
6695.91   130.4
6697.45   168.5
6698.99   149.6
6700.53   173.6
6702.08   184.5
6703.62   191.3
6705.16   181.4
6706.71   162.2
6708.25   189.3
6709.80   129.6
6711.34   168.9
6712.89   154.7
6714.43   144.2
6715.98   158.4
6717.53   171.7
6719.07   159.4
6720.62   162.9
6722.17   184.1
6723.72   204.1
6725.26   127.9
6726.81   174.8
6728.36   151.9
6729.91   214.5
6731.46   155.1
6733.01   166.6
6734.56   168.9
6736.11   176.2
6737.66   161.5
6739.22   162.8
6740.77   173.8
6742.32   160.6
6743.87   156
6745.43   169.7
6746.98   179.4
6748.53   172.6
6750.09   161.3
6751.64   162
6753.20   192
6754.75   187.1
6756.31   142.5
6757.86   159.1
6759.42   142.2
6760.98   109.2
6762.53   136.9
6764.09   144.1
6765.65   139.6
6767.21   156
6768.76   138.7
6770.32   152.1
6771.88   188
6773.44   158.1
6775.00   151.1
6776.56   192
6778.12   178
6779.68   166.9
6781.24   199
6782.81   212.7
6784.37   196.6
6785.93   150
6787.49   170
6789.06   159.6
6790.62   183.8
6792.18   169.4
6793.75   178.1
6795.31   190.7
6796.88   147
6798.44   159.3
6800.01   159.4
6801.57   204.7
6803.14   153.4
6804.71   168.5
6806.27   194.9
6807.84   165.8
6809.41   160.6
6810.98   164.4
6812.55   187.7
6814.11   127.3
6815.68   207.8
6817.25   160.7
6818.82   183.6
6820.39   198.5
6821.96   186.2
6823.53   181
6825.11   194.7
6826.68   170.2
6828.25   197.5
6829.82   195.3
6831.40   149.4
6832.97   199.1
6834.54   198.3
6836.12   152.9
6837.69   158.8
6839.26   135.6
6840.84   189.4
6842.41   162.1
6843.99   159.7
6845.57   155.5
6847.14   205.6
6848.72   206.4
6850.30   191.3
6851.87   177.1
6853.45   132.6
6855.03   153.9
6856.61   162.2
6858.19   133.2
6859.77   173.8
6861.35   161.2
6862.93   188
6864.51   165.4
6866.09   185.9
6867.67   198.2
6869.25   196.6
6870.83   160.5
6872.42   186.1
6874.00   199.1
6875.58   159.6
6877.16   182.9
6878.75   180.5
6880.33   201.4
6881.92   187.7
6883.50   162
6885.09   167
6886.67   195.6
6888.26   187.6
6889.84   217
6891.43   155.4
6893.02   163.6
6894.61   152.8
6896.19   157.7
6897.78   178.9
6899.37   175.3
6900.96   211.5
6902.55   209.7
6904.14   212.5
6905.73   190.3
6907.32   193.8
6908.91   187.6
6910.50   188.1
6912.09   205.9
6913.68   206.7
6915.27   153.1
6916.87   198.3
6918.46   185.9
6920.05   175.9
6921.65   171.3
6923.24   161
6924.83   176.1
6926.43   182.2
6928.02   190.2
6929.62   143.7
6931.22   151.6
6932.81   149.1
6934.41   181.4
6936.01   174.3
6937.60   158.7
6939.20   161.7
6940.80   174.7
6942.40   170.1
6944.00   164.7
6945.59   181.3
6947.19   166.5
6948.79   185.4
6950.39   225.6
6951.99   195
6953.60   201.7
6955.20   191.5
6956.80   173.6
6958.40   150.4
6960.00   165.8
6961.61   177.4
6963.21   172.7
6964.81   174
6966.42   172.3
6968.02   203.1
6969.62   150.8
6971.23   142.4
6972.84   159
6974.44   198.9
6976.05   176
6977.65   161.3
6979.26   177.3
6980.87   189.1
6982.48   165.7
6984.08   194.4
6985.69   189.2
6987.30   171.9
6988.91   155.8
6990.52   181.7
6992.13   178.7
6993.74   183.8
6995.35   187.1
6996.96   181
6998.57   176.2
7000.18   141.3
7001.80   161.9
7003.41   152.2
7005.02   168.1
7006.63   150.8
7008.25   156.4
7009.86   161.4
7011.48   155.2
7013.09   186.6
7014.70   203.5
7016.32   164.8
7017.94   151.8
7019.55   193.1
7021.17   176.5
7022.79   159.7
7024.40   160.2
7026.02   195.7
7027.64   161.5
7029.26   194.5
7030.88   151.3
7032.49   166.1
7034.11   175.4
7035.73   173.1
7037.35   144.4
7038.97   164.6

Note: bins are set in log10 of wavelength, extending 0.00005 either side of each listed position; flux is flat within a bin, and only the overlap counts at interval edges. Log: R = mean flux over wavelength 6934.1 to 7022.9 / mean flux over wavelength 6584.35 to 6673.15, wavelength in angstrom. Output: 1.20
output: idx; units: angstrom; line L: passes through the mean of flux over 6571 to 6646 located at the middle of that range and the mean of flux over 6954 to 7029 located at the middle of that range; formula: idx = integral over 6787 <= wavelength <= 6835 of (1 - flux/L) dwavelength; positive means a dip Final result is -4.90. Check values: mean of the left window 146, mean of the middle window 176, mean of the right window 172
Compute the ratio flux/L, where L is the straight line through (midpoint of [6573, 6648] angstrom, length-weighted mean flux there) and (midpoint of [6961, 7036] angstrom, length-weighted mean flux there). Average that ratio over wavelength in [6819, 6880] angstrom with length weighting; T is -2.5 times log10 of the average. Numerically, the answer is -0.09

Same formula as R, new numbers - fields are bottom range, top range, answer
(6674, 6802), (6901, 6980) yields 1.08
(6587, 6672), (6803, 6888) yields 1.22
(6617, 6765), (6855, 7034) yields 1.12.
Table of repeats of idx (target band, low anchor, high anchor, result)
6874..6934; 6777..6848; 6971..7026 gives -2.4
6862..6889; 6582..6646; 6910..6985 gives -2.0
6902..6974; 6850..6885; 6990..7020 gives -2.5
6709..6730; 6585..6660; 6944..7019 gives -1.7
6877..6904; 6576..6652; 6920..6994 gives -2.2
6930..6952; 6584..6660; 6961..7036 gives -0.7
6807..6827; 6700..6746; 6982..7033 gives -0.8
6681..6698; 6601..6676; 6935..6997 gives -0.7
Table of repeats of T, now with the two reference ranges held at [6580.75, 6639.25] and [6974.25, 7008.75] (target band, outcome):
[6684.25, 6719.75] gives -0.03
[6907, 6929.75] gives -0.09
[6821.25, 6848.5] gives -0.08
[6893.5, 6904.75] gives -0.11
